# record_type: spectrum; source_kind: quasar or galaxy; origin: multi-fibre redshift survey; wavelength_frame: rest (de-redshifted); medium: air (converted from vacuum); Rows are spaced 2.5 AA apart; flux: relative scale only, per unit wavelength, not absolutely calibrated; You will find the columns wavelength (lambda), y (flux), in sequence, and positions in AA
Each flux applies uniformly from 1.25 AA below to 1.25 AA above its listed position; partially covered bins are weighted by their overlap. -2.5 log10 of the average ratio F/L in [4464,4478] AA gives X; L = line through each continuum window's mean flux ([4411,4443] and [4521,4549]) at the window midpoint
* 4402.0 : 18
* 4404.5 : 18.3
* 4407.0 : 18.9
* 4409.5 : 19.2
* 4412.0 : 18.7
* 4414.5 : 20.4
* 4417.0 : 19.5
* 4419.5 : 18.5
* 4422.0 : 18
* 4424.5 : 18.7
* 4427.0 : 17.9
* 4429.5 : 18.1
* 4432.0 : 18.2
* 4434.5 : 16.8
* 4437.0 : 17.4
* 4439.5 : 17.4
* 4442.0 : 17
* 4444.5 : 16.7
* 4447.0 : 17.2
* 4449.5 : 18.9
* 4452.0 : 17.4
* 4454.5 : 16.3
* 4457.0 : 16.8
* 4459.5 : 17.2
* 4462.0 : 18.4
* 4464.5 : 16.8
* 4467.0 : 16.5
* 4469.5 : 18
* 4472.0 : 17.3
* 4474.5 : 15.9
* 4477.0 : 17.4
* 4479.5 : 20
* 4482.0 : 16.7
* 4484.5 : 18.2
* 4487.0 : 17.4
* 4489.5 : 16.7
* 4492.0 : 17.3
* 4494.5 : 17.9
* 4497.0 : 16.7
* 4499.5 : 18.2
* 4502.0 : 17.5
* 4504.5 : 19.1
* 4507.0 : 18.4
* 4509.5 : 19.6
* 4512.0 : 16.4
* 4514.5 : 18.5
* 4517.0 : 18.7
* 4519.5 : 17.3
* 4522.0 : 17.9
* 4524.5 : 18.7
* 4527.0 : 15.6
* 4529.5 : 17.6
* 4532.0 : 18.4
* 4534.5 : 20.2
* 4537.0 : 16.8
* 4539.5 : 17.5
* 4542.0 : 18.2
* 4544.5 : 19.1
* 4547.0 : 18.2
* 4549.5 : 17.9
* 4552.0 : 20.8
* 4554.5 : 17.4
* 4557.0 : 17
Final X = 0.07 mag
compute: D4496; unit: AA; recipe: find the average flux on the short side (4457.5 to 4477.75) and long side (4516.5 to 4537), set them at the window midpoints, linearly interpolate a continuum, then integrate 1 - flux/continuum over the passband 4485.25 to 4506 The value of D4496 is -0.1 AA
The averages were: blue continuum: 17.2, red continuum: 18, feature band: 17.6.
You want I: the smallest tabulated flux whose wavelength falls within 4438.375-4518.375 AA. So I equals 15.9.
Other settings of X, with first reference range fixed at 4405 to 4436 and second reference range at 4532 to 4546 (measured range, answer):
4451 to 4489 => 0.069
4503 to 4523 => 0.010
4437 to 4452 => 0.066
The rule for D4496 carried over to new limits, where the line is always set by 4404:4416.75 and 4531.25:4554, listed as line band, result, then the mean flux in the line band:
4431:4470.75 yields 3.50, 17.3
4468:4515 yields 2.63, 17.7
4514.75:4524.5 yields 0.28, 18.1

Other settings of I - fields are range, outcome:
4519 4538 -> 15.6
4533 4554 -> 16.8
